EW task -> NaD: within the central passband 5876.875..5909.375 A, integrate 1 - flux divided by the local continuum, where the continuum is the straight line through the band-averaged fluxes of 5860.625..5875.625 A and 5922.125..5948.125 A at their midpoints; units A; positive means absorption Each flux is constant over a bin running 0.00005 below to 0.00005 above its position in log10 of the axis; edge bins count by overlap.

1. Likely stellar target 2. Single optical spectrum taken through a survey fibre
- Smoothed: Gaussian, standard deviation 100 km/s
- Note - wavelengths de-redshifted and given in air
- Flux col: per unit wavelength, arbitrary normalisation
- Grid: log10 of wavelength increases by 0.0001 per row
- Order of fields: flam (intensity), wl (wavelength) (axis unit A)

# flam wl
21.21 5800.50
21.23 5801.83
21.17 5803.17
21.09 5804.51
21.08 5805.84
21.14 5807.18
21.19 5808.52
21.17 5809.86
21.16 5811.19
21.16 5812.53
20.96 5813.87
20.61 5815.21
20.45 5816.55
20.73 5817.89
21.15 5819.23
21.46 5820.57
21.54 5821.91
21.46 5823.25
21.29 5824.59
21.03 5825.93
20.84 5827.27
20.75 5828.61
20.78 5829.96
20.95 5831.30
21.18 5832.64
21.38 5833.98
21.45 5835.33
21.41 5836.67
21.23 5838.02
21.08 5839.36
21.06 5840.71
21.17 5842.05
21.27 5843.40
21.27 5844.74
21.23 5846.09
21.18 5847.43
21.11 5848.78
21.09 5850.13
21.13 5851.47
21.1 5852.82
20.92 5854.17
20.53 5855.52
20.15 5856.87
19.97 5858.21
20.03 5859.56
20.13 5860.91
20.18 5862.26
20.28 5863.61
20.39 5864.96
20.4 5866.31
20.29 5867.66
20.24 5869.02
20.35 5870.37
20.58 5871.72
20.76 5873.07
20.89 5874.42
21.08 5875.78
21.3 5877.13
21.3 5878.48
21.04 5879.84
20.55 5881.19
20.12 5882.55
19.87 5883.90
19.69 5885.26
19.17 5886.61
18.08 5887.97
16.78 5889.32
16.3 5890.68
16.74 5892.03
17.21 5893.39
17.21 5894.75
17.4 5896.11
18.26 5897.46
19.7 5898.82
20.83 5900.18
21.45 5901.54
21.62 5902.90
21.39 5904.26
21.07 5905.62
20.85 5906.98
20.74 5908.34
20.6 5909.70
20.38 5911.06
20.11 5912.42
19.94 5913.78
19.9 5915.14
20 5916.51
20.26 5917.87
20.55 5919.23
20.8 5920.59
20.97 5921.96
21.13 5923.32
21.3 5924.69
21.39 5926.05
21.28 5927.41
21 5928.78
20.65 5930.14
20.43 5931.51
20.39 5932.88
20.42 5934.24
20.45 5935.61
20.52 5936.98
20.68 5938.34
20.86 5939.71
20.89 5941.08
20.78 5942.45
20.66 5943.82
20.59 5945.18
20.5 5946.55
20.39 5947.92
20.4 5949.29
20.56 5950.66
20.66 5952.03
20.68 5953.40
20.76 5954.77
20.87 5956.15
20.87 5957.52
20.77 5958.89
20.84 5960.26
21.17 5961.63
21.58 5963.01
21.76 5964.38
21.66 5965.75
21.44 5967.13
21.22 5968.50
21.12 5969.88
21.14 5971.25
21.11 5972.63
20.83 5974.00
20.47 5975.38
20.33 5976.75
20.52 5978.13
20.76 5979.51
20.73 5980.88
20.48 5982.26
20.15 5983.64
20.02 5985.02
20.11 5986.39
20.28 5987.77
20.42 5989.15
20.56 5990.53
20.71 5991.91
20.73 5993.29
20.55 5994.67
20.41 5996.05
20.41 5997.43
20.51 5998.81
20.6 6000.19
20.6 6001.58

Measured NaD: 1.6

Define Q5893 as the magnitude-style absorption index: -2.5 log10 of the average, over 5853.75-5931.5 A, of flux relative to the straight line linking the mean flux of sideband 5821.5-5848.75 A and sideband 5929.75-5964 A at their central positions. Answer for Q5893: 0.04 mag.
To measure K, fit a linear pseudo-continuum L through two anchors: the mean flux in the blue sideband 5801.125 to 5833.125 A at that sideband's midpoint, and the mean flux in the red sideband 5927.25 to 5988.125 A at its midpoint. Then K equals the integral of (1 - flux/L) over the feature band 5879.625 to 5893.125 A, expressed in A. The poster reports 1.4 A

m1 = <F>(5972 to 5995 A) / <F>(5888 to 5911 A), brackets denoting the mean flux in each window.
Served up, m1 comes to 1.07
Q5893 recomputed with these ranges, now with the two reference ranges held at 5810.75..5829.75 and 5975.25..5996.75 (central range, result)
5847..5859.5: 0.01 mag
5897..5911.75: 0.00 mag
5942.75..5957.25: 0.00 mag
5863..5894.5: 0.06 mag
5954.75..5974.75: -0.03 mag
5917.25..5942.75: -0.01 mag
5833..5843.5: -0.01 mag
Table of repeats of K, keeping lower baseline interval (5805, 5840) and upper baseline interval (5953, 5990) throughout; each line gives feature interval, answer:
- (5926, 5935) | 0.1 A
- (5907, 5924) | 0.4 A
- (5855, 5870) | 0.6 A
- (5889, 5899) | 1.7 A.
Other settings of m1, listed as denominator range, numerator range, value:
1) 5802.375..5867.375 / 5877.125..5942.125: 0.96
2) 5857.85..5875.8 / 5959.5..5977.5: 1.04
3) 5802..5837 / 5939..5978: 0.99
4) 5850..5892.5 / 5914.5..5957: 1.03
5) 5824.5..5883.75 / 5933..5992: 1.00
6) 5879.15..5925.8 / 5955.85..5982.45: 1.06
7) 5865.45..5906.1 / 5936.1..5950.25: 1.05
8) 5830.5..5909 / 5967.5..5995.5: 1.02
